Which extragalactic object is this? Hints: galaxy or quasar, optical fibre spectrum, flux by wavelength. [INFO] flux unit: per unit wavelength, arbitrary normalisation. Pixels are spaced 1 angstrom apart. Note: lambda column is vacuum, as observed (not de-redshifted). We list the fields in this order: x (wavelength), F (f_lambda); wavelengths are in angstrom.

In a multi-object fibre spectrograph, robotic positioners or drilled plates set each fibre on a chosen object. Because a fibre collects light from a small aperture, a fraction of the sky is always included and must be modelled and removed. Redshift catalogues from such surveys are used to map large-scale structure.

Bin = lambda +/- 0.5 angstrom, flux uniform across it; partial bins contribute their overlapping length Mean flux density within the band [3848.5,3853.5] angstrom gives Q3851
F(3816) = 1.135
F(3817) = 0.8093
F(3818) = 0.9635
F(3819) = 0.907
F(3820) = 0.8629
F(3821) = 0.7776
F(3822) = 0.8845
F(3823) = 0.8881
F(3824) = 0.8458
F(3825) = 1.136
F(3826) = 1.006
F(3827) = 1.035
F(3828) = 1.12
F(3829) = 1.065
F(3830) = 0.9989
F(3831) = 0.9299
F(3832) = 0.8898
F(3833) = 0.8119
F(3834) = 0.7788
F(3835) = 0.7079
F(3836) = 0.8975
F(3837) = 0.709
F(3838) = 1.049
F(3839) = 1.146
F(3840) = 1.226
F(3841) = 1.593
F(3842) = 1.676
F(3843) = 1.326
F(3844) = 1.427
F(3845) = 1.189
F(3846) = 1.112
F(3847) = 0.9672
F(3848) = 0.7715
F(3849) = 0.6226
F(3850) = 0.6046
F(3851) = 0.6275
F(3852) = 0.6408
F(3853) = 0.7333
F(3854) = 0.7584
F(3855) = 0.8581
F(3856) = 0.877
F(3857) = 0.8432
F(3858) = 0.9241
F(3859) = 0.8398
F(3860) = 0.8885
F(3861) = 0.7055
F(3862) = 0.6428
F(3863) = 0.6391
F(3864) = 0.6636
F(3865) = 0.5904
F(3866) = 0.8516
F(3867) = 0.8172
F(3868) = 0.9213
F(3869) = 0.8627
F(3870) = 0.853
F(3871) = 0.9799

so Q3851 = 0.646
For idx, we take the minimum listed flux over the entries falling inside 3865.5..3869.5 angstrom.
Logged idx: 0.8172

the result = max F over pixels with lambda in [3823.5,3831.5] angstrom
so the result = 1.136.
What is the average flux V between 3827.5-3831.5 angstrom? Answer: 1.03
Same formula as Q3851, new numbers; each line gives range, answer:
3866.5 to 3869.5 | 0.867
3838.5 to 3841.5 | 1.32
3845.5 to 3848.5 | 0.95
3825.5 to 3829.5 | 1.06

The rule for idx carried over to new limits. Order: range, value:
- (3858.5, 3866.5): 0.5904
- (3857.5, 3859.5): 0.8398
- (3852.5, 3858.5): 0.7333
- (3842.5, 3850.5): 0.6046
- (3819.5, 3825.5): 0.7776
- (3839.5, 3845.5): 1.189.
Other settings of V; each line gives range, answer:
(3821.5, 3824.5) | 0.873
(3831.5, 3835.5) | 0.797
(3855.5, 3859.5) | 0.871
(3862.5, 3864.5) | 0.651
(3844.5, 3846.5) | 1.15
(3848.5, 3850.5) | 0.614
